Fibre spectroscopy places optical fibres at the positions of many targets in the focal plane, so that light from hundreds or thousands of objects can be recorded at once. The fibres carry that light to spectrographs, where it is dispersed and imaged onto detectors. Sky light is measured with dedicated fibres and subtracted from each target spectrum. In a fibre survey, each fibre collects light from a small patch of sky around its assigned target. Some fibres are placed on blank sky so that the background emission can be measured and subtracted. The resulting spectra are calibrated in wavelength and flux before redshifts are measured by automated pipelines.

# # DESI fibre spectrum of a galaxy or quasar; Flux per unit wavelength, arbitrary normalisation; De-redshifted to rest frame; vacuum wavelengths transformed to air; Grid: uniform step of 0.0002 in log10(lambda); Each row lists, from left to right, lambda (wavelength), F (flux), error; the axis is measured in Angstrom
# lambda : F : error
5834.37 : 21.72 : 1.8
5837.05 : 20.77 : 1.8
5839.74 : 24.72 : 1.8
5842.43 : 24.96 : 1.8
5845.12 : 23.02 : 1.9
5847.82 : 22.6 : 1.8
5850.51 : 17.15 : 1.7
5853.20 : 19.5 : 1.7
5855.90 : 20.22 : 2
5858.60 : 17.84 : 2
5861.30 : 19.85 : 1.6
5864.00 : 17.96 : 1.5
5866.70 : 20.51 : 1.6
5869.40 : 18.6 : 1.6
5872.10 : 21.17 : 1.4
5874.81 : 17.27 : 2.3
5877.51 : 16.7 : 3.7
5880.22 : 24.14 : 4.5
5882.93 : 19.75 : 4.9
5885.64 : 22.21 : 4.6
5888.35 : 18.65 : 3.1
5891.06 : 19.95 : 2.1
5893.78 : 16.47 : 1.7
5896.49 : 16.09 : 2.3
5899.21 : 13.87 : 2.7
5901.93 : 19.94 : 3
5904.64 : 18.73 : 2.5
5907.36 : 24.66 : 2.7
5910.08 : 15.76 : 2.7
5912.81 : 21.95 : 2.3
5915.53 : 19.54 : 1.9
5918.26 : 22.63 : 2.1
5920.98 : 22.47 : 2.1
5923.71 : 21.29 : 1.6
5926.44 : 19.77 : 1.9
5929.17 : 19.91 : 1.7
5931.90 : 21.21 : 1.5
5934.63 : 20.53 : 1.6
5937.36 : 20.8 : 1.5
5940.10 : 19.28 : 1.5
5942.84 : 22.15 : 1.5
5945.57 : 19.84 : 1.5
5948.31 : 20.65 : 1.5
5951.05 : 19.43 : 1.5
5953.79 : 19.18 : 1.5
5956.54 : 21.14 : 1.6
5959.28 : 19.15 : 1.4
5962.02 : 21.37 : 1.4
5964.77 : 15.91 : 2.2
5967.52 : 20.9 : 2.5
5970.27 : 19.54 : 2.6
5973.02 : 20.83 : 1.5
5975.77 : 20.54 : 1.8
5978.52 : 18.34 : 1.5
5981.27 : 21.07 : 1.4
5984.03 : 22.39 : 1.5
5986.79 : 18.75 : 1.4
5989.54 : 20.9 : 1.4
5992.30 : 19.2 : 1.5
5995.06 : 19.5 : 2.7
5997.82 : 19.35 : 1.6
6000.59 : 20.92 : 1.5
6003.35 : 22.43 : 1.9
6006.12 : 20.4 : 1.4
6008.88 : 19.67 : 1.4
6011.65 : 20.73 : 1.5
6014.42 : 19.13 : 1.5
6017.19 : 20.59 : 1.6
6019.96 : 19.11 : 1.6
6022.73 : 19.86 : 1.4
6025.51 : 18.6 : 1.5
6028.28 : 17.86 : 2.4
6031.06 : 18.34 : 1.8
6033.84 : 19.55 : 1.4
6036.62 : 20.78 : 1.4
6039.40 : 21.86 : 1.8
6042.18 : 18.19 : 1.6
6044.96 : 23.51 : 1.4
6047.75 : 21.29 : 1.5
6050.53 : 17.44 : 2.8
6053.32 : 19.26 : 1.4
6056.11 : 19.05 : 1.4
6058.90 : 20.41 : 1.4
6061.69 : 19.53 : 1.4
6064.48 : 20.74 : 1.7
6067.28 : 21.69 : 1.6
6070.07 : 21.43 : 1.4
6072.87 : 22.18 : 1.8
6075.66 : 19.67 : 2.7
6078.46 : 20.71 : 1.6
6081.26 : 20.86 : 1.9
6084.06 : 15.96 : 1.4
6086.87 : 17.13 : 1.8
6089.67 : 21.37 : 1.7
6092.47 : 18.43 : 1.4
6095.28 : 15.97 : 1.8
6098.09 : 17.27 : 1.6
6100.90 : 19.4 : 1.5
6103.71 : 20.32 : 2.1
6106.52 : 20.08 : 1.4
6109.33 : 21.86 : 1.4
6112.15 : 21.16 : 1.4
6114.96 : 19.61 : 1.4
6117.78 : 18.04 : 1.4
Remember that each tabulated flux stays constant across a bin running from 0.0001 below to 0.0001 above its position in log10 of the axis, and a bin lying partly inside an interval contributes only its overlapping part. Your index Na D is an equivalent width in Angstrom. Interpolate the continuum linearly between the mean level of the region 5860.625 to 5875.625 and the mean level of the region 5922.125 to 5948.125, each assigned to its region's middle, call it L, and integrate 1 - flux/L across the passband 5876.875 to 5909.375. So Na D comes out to 0.81 Angstrom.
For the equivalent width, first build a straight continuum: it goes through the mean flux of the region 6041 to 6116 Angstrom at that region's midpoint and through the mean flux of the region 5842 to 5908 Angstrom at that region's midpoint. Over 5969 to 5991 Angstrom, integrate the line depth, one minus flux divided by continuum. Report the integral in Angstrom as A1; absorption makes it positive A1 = -0.7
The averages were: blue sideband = 19.5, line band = 20.3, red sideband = 19.8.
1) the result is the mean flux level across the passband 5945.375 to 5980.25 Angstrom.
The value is 19.8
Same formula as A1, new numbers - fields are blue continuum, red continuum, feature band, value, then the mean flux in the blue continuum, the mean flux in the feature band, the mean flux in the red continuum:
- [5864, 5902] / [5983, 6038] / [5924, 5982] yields -1.95 Angstrom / 18.9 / 20.1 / 19.9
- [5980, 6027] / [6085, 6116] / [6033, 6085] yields -1.63 Angstrom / 20.1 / 20.3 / 19.3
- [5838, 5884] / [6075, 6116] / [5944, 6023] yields -0.91 Angstrom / 20.4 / 20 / 19.3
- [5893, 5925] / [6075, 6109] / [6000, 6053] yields -2.21 Angstrom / 19.5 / 20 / 19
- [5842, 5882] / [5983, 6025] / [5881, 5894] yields 0.09 Angstrom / 20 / 19.9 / 20.1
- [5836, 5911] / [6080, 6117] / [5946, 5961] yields -0.30 Angstrom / 19.8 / 19.9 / 19.2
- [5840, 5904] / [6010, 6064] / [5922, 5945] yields -1.14 Angstrom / 19.6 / 20.6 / 19.8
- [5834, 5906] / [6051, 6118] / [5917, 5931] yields -1.04 Angstrom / 19.8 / 21.2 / 19.7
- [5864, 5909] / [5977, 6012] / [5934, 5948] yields -0.55 Angstrom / 19.2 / 20.5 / 20.3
